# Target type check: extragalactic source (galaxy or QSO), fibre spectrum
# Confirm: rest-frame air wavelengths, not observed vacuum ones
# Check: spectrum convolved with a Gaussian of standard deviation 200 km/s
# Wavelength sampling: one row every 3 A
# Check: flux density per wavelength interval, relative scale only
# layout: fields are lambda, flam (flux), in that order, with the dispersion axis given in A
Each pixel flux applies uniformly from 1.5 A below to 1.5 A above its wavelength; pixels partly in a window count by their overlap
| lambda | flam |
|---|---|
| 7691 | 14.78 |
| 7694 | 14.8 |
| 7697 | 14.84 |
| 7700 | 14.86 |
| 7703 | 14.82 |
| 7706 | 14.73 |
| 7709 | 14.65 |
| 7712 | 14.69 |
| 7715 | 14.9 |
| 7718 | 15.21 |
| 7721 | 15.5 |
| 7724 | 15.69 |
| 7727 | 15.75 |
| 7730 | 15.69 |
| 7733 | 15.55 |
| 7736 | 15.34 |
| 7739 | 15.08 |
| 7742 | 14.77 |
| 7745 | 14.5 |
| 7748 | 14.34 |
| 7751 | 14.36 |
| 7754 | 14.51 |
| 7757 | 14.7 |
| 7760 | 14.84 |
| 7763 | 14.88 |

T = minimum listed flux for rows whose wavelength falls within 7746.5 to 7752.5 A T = 14.34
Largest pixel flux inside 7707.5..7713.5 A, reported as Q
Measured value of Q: 14.69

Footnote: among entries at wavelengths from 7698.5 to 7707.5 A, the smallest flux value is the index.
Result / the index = 14.73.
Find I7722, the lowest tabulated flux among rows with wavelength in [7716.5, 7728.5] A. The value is 15.21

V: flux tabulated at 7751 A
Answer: 14.36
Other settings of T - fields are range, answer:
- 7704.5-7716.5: 14.65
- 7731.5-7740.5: 15.08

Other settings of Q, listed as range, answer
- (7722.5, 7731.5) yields 15.75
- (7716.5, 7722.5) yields 15.5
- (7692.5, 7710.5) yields 14.86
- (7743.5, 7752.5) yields 14.5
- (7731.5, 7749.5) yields 15.55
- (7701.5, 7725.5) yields 15.69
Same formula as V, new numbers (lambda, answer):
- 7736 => 15.34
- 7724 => 15.69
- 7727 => 15.75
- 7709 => 14.65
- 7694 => 14.8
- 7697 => 14.84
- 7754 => 14.51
